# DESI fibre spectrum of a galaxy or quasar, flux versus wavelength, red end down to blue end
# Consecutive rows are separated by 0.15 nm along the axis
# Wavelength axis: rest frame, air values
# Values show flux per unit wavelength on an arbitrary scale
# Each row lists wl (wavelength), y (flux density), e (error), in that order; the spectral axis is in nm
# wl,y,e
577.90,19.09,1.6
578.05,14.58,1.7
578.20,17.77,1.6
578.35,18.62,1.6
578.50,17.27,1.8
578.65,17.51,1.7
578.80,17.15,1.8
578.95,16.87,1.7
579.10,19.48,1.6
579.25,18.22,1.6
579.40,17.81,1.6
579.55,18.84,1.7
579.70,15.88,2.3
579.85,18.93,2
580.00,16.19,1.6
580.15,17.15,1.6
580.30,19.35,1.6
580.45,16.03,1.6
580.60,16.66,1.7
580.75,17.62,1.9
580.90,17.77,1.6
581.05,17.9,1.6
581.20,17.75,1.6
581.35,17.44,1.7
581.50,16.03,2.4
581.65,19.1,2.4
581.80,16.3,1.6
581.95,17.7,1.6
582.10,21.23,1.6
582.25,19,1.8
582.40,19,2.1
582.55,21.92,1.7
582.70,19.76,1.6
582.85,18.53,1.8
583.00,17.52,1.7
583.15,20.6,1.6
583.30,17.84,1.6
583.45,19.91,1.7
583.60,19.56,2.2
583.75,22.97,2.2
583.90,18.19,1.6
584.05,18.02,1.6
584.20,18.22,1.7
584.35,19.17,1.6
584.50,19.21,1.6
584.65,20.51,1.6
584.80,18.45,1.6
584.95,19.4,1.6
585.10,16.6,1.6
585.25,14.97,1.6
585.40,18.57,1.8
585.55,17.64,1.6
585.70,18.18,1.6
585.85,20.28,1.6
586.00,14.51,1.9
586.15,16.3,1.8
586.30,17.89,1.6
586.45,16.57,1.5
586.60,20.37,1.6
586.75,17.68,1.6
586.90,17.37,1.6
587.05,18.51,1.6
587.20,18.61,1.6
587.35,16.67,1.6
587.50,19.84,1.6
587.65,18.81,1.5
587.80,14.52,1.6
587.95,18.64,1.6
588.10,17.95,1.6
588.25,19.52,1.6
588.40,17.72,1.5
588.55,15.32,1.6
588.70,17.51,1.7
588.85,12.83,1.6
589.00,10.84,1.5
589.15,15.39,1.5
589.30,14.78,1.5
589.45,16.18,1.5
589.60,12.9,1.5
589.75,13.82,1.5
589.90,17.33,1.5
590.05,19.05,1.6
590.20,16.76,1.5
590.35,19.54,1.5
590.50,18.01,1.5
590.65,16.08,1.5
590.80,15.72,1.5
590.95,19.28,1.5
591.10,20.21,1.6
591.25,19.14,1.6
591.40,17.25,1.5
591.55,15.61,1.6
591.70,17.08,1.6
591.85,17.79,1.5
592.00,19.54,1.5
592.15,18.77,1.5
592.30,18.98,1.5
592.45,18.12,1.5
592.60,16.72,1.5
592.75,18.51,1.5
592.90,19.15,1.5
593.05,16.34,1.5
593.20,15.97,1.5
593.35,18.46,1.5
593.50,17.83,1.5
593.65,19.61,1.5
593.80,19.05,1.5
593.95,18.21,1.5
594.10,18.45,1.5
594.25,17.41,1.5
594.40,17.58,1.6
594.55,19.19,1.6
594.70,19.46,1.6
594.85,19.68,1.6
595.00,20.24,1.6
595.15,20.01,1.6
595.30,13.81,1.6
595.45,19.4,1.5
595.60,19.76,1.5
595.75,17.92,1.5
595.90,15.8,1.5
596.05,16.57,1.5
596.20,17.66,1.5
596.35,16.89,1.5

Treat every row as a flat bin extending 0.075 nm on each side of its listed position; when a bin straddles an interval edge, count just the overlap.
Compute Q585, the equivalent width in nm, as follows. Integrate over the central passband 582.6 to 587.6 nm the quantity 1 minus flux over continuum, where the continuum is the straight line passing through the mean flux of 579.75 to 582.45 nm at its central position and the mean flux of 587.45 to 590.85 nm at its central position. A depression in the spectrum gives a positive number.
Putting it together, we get -0.382 nm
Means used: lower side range 17.8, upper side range 16.5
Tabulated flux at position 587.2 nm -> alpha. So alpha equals 18.61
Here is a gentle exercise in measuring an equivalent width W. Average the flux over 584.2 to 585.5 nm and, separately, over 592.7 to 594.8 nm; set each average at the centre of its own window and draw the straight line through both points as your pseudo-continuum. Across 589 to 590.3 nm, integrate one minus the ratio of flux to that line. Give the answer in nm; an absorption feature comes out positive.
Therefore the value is 0.19 nm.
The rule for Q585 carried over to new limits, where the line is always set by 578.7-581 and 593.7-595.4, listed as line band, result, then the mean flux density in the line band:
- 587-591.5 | 0.304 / 16.9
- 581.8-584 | -0.203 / 19.4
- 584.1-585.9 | -0.049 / 18.4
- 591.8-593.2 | 0.020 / 18.1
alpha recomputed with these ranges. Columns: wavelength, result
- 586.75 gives 17.68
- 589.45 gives 16.18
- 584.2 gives 18.22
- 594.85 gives 19.68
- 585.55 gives 17.64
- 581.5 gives 16.03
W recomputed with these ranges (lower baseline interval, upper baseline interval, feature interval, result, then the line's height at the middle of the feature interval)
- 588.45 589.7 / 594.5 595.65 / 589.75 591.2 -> -0.21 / 15.5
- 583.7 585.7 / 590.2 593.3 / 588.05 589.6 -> 0.22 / 18.1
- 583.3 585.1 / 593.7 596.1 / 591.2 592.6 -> 0.05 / 18.6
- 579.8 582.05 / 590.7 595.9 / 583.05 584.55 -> -0.14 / 17.7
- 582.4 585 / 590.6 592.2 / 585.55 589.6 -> 0.36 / 18.6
